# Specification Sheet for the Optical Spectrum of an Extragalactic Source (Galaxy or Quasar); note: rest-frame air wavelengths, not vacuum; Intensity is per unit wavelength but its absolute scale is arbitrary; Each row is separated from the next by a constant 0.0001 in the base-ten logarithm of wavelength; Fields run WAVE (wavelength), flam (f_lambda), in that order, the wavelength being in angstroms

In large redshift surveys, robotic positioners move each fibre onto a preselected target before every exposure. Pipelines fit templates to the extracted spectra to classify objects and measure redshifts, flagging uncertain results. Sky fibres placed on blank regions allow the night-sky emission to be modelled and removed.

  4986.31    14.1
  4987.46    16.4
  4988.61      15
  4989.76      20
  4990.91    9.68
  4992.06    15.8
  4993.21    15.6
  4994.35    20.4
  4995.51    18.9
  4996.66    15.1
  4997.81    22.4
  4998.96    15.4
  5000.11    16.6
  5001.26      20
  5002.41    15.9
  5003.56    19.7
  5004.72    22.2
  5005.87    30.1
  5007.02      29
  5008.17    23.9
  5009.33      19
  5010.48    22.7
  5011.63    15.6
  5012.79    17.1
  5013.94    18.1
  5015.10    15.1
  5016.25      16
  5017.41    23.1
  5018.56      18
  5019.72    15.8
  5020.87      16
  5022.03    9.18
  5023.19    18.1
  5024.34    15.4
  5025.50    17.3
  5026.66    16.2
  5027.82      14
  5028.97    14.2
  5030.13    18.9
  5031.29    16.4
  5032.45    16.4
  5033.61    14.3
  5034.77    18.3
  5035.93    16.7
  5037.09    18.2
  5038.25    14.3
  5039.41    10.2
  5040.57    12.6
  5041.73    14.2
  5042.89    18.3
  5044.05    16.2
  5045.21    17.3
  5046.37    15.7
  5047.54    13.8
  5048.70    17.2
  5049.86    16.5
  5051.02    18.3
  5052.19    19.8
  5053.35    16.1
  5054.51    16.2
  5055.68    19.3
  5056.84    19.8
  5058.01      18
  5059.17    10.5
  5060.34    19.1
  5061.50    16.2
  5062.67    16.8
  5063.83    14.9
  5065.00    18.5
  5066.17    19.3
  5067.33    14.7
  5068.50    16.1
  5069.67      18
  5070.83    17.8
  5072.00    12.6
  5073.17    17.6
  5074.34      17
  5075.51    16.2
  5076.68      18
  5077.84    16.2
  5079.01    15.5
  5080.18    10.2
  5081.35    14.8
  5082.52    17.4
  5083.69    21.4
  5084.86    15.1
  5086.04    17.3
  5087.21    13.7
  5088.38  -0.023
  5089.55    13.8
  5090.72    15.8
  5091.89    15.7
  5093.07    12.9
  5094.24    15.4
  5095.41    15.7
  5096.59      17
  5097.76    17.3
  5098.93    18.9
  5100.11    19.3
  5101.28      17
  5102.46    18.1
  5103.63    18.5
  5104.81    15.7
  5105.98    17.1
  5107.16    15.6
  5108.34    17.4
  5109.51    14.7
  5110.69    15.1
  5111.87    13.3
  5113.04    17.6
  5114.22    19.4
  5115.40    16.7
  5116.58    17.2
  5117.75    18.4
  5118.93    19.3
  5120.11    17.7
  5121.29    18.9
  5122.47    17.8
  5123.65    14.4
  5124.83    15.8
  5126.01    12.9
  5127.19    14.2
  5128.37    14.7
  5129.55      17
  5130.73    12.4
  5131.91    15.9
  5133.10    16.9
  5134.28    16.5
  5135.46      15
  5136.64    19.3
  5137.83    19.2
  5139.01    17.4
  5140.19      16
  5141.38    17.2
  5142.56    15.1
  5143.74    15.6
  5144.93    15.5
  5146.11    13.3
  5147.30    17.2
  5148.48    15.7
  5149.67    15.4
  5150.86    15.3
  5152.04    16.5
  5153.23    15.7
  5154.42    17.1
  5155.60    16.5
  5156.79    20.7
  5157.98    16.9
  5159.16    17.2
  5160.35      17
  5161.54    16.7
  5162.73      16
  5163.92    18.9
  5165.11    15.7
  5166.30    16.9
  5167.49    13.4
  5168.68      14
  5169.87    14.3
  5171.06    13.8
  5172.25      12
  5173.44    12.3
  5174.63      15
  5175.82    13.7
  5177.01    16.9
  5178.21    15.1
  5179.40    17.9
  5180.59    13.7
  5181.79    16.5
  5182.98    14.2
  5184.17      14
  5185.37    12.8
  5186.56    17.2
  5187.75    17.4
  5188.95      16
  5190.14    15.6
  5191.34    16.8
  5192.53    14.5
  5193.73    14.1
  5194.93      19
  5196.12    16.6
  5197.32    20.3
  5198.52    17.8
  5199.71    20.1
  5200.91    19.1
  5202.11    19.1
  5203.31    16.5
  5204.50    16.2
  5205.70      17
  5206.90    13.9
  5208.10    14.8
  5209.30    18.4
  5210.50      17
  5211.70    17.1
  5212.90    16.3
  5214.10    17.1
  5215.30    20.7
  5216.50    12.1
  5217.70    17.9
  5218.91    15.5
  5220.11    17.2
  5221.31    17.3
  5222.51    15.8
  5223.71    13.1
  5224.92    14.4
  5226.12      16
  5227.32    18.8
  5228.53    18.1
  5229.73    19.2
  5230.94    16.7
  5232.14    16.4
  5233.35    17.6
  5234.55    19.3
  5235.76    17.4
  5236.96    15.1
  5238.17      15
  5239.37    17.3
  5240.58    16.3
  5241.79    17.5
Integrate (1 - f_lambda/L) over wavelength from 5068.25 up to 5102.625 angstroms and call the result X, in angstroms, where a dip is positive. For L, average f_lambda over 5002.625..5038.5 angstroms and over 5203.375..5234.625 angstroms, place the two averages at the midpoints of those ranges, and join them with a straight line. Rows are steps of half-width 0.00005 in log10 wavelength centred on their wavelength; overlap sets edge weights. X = 3.7 angstroms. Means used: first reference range 18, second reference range 16.6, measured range 15.7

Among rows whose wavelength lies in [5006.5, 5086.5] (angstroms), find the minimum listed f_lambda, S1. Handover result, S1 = 9.18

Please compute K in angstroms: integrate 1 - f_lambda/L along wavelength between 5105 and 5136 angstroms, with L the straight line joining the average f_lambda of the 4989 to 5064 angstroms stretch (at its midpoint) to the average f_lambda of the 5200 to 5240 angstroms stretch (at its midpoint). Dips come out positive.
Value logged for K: 1.5 angstroms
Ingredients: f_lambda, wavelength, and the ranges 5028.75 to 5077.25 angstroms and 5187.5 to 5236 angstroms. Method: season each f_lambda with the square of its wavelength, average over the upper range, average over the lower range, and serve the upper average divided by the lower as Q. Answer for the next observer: 1.09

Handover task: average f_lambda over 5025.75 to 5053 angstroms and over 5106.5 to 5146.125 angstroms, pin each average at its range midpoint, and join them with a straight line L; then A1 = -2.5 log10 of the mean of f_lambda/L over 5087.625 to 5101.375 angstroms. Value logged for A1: 0.10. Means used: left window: 16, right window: 16.3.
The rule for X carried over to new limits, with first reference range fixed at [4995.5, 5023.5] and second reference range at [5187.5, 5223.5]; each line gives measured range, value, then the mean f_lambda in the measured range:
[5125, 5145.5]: 1.95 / 15.9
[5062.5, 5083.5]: 2.27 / 16.3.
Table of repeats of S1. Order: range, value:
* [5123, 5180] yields 12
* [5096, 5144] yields 12.4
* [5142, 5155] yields 13.3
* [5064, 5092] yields -0.023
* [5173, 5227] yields 12.1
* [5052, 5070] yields 10.5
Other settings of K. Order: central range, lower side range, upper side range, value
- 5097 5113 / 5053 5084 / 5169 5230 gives -0.33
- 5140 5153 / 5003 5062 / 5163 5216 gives 0.60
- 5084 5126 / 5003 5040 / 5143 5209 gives 1.83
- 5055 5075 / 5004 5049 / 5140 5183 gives 0.03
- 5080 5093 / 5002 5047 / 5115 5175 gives 1.99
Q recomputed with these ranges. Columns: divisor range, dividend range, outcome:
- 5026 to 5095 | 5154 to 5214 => 1.07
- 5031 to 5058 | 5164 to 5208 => 1.02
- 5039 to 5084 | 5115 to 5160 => 1.03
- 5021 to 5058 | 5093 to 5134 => 1.05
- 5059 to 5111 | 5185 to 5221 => 1.10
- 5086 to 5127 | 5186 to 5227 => 1.09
